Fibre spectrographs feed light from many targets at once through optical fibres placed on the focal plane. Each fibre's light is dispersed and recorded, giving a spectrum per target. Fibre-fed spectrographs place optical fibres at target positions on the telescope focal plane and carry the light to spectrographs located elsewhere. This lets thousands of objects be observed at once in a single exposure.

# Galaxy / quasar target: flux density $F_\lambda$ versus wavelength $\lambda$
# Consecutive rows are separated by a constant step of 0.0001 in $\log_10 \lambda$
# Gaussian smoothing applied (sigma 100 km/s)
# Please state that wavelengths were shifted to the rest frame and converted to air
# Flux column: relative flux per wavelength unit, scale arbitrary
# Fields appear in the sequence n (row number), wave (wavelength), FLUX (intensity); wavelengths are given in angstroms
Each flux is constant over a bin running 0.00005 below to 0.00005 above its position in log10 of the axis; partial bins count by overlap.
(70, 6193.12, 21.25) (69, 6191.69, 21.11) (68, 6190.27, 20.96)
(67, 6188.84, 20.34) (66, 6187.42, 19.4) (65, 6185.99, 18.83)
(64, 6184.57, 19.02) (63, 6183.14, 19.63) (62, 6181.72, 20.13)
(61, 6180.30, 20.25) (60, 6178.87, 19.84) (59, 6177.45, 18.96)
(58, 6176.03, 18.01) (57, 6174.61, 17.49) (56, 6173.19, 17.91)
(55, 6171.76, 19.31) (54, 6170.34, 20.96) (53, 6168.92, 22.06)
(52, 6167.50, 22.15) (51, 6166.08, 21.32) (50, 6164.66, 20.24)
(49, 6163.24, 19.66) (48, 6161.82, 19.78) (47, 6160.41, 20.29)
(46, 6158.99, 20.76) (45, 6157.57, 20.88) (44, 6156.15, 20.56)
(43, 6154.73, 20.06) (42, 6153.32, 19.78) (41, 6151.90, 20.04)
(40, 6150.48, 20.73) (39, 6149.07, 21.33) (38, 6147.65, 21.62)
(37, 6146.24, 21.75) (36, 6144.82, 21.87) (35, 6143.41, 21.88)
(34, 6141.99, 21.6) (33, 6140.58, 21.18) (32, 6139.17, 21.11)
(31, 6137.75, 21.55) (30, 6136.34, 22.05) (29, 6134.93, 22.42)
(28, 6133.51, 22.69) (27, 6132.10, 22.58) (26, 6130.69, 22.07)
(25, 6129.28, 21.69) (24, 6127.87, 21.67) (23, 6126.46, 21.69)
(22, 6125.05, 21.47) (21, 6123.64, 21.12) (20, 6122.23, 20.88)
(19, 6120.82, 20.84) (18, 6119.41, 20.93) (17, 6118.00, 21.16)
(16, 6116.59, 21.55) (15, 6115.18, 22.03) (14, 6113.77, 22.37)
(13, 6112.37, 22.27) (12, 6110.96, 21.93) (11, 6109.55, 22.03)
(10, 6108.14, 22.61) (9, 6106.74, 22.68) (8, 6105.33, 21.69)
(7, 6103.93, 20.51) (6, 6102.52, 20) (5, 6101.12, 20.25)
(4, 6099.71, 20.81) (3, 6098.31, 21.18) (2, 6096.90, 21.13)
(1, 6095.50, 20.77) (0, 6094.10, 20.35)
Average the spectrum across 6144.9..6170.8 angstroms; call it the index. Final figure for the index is 20.8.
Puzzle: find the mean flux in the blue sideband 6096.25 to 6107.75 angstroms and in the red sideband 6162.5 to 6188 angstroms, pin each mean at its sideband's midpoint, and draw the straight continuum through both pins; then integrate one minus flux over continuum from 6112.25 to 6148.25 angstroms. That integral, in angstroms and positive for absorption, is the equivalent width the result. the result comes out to -2.0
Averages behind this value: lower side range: 21.1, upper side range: 19.7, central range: 21.7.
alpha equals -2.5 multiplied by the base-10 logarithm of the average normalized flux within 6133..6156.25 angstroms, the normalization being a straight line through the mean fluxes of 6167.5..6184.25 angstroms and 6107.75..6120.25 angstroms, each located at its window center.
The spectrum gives -0.03 mag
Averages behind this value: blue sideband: 21.8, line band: 21.3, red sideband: 19.6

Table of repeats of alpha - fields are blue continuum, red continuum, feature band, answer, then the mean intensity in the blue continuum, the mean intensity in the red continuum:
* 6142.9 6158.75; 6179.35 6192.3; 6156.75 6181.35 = 0.02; 20.9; 19.9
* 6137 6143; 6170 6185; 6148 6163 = 0.00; 21.4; 19.2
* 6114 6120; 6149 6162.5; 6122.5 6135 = -0.04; 21.5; 20.4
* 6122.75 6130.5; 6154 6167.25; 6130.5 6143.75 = -0.03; 21.6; 20.5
